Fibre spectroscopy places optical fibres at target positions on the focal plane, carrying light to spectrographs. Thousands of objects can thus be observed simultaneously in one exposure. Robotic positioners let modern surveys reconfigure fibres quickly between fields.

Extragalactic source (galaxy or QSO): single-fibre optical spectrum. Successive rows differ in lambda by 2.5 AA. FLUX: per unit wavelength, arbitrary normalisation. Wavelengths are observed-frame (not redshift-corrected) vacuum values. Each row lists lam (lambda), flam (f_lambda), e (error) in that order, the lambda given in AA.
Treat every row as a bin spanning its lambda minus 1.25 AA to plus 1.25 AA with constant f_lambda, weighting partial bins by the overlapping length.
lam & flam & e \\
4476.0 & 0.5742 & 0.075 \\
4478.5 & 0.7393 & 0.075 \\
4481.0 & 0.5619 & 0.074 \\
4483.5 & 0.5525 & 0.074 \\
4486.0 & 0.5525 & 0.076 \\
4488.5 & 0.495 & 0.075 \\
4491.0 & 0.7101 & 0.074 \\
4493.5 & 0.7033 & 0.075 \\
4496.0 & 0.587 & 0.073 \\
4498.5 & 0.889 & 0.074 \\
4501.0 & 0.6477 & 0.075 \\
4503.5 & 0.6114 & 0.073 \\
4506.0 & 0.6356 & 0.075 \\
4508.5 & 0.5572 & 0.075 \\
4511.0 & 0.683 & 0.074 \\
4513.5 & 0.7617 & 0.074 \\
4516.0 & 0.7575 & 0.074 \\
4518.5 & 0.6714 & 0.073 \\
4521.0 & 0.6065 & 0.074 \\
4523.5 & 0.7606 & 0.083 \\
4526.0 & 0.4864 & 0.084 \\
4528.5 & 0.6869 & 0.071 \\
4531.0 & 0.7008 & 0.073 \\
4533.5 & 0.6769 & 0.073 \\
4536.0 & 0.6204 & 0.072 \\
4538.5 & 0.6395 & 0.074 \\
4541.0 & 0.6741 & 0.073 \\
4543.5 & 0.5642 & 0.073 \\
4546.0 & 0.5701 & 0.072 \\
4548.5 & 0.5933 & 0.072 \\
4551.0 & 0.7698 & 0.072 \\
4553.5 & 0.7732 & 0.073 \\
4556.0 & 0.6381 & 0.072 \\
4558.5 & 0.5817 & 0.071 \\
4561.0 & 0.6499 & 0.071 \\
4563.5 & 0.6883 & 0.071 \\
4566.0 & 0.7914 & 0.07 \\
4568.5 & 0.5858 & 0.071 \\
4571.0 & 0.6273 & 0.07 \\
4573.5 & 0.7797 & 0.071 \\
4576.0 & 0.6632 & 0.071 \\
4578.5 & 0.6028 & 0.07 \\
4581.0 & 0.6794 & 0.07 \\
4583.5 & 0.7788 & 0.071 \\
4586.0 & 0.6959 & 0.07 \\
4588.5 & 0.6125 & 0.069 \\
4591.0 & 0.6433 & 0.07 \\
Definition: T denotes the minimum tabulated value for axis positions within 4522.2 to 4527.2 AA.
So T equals 0.4864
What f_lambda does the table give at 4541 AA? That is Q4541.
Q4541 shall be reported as 0.6741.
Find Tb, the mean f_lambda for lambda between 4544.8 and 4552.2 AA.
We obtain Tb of 0.644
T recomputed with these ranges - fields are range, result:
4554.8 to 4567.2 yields 0.5817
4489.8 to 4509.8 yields 0.5572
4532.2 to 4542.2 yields 0.6204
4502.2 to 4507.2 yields 0.6114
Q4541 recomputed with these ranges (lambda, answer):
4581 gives 0.6794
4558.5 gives 0.5817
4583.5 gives 0.7788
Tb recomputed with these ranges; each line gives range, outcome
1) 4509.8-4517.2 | 0.734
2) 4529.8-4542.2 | 0.662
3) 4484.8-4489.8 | 0.525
